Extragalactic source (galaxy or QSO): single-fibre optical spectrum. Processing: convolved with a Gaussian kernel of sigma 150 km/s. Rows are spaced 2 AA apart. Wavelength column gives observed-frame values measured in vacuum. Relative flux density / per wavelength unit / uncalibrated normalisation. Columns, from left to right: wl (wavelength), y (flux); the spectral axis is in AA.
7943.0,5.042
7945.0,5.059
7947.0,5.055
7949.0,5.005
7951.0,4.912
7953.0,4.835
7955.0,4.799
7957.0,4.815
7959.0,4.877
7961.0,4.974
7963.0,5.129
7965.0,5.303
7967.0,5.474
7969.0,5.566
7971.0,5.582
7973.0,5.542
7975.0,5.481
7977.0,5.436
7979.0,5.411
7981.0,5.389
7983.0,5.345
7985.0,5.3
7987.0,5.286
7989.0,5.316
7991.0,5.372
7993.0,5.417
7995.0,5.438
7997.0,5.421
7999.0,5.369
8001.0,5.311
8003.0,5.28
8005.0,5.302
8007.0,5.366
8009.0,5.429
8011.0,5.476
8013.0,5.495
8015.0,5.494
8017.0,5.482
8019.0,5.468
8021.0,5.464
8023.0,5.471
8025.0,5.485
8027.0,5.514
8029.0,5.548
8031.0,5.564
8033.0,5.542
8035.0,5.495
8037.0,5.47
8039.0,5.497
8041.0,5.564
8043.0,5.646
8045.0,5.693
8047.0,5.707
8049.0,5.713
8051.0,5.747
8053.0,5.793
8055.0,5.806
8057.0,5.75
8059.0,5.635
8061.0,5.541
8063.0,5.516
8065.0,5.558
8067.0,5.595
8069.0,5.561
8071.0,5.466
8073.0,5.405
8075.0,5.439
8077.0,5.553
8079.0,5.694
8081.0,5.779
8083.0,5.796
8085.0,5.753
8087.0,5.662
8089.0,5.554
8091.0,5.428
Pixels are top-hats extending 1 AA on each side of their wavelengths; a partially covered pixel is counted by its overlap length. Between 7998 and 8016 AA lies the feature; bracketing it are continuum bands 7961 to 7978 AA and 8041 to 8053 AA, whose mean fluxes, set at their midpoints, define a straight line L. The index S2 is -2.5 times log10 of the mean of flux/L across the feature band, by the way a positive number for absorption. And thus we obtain 0.03 mag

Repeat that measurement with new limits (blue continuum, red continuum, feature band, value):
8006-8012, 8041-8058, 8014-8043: 0.01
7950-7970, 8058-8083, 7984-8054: -0.03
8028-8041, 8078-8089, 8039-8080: 0.00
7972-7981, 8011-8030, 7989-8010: 0.02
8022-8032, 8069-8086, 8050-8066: -0.02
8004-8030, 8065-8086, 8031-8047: -0.01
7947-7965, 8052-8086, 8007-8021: -0.03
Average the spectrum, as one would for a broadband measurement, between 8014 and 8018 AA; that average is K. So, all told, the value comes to 5.49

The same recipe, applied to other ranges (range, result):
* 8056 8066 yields 5.6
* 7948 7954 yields 4.92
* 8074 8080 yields 5.56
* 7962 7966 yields 5.22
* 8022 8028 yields 5.49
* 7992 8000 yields 5.41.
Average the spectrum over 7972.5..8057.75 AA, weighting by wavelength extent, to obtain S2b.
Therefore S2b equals 5.49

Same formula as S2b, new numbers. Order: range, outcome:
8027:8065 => 5.62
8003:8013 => 5.39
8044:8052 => 5.71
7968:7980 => 5.5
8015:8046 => 5.53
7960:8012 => 5.37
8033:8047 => 5.57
